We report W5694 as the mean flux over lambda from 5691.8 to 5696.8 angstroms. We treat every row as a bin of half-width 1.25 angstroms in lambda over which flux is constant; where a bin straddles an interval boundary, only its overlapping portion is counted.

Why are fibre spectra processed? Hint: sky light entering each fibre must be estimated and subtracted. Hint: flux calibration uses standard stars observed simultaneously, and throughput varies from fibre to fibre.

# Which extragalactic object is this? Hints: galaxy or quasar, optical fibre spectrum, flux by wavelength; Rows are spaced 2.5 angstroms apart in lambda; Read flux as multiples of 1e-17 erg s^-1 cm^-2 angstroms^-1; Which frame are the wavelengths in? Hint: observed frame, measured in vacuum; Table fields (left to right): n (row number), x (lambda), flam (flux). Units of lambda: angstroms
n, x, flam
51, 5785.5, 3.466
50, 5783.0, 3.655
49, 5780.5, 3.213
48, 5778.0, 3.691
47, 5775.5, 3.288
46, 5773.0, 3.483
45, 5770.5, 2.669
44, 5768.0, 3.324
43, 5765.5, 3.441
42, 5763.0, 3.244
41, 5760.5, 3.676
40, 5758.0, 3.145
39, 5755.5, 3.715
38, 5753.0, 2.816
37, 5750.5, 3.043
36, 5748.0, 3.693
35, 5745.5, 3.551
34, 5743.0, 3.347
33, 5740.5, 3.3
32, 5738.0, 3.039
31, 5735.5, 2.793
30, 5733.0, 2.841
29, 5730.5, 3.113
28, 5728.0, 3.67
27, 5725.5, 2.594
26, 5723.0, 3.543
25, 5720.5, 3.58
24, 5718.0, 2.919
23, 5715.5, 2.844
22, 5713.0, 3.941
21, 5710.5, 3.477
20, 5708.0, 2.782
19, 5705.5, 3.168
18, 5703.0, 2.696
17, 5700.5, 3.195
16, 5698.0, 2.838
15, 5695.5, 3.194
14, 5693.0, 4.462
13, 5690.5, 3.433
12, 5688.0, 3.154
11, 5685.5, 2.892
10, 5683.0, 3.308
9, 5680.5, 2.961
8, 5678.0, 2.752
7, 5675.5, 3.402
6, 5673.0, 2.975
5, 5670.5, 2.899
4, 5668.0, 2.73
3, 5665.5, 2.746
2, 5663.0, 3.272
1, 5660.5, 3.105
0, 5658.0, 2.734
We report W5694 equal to 3.81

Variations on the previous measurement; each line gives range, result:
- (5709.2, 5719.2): 3.29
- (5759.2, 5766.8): 3.45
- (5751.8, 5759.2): 3.23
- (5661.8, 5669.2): 2.91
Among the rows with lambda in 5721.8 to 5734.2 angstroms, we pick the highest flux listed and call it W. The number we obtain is 3.67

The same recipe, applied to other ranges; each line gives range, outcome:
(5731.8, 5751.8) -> 3.693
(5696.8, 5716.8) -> 3.941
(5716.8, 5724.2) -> 3.58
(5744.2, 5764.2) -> 3.715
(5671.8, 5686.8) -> 3.402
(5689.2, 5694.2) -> 4.462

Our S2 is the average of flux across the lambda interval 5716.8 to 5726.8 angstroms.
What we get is 3.16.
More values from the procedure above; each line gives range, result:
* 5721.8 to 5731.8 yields 3.23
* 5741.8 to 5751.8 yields 3.41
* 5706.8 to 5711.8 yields 3.14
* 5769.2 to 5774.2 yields 3.07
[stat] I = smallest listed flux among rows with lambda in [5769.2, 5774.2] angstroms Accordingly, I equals 2.669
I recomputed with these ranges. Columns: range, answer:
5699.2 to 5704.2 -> 2.696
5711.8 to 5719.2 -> 2.844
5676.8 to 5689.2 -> 2.752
